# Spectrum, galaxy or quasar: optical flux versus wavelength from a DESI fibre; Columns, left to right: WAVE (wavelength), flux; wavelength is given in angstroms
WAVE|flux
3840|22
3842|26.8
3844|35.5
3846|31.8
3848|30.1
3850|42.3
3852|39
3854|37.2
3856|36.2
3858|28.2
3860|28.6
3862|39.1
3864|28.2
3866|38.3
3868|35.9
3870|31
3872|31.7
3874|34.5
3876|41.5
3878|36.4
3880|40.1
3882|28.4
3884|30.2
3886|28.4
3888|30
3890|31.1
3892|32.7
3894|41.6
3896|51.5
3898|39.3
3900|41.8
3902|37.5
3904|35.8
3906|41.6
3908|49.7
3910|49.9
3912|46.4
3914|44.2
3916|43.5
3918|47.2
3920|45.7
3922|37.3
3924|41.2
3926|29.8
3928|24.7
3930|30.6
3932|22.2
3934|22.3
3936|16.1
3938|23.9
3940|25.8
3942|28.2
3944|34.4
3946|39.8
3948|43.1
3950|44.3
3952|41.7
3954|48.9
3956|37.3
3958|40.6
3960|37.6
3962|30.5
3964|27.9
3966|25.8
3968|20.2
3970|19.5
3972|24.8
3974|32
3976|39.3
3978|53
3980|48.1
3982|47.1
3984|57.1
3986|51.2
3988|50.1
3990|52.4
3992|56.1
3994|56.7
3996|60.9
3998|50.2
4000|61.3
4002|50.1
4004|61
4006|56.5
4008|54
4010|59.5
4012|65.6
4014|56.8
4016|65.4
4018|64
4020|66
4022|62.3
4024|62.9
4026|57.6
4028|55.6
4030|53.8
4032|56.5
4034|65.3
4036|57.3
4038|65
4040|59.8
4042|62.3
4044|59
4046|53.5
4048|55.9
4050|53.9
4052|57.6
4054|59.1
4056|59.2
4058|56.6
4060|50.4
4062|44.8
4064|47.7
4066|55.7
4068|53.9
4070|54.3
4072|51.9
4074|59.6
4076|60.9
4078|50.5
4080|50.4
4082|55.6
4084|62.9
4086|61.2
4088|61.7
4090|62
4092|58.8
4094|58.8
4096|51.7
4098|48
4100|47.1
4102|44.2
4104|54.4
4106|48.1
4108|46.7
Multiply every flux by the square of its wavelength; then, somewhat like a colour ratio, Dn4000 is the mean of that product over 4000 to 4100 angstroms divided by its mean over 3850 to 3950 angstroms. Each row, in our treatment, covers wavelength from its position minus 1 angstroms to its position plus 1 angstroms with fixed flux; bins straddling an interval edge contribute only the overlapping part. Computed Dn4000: 1.7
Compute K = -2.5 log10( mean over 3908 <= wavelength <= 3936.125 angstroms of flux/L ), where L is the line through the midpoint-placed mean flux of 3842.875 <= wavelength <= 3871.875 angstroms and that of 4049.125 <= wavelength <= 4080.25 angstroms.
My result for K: 0.095 mag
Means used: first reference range 34.3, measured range 36.9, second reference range 54.2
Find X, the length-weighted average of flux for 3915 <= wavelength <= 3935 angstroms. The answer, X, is 34.5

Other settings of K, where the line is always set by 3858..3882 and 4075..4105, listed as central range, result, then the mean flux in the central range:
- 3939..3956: 0.099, 38.2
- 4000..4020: -0.243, 59.7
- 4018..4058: -0.177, 59.1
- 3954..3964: 0.162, 36.9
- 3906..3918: -0.204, 46.3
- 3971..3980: 0.157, 38.5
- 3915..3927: -0.042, 40.8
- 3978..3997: -0.170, 53.3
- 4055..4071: -0.003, 52.8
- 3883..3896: 0.079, 33.8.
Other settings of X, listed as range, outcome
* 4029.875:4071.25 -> 56.3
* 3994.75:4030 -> 59.2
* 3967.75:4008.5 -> 48.1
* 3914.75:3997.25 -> 38.1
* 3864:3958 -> 36.4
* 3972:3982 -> 41.7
